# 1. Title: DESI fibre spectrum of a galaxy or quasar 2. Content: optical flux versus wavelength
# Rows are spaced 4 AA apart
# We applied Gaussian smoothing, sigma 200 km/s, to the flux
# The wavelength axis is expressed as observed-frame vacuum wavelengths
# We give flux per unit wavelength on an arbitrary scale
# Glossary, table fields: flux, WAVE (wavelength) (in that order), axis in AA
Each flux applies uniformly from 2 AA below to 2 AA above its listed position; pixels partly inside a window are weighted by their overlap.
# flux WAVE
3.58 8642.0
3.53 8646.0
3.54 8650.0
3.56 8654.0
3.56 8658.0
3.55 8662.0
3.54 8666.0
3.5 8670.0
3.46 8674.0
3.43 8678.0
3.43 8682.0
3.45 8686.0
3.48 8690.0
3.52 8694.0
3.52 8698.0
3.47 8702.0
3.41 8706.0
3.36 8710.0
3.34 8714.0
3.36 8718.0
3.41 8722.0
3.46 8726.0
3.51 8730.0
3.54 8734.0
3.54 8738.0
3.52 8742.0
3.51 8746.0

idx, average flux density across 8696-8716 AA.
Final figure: 3.42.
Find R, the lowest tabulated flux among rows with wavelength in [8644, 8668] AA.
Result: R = 3.53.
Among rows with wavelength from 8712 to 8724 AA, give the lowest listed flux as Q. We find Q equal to 3.34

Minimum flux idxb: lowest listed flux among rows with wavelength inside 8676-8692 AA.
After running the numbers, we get 3.43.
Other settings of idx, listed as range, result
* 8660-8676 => 3.51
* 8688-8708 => 3.48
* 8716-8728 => 3.41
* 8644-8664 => 3.55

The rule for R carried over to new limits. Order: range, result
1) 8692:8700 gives 3.52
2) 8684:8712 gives 3.36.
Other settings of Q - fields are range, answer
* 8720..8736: 3.41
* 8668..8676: 3.46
